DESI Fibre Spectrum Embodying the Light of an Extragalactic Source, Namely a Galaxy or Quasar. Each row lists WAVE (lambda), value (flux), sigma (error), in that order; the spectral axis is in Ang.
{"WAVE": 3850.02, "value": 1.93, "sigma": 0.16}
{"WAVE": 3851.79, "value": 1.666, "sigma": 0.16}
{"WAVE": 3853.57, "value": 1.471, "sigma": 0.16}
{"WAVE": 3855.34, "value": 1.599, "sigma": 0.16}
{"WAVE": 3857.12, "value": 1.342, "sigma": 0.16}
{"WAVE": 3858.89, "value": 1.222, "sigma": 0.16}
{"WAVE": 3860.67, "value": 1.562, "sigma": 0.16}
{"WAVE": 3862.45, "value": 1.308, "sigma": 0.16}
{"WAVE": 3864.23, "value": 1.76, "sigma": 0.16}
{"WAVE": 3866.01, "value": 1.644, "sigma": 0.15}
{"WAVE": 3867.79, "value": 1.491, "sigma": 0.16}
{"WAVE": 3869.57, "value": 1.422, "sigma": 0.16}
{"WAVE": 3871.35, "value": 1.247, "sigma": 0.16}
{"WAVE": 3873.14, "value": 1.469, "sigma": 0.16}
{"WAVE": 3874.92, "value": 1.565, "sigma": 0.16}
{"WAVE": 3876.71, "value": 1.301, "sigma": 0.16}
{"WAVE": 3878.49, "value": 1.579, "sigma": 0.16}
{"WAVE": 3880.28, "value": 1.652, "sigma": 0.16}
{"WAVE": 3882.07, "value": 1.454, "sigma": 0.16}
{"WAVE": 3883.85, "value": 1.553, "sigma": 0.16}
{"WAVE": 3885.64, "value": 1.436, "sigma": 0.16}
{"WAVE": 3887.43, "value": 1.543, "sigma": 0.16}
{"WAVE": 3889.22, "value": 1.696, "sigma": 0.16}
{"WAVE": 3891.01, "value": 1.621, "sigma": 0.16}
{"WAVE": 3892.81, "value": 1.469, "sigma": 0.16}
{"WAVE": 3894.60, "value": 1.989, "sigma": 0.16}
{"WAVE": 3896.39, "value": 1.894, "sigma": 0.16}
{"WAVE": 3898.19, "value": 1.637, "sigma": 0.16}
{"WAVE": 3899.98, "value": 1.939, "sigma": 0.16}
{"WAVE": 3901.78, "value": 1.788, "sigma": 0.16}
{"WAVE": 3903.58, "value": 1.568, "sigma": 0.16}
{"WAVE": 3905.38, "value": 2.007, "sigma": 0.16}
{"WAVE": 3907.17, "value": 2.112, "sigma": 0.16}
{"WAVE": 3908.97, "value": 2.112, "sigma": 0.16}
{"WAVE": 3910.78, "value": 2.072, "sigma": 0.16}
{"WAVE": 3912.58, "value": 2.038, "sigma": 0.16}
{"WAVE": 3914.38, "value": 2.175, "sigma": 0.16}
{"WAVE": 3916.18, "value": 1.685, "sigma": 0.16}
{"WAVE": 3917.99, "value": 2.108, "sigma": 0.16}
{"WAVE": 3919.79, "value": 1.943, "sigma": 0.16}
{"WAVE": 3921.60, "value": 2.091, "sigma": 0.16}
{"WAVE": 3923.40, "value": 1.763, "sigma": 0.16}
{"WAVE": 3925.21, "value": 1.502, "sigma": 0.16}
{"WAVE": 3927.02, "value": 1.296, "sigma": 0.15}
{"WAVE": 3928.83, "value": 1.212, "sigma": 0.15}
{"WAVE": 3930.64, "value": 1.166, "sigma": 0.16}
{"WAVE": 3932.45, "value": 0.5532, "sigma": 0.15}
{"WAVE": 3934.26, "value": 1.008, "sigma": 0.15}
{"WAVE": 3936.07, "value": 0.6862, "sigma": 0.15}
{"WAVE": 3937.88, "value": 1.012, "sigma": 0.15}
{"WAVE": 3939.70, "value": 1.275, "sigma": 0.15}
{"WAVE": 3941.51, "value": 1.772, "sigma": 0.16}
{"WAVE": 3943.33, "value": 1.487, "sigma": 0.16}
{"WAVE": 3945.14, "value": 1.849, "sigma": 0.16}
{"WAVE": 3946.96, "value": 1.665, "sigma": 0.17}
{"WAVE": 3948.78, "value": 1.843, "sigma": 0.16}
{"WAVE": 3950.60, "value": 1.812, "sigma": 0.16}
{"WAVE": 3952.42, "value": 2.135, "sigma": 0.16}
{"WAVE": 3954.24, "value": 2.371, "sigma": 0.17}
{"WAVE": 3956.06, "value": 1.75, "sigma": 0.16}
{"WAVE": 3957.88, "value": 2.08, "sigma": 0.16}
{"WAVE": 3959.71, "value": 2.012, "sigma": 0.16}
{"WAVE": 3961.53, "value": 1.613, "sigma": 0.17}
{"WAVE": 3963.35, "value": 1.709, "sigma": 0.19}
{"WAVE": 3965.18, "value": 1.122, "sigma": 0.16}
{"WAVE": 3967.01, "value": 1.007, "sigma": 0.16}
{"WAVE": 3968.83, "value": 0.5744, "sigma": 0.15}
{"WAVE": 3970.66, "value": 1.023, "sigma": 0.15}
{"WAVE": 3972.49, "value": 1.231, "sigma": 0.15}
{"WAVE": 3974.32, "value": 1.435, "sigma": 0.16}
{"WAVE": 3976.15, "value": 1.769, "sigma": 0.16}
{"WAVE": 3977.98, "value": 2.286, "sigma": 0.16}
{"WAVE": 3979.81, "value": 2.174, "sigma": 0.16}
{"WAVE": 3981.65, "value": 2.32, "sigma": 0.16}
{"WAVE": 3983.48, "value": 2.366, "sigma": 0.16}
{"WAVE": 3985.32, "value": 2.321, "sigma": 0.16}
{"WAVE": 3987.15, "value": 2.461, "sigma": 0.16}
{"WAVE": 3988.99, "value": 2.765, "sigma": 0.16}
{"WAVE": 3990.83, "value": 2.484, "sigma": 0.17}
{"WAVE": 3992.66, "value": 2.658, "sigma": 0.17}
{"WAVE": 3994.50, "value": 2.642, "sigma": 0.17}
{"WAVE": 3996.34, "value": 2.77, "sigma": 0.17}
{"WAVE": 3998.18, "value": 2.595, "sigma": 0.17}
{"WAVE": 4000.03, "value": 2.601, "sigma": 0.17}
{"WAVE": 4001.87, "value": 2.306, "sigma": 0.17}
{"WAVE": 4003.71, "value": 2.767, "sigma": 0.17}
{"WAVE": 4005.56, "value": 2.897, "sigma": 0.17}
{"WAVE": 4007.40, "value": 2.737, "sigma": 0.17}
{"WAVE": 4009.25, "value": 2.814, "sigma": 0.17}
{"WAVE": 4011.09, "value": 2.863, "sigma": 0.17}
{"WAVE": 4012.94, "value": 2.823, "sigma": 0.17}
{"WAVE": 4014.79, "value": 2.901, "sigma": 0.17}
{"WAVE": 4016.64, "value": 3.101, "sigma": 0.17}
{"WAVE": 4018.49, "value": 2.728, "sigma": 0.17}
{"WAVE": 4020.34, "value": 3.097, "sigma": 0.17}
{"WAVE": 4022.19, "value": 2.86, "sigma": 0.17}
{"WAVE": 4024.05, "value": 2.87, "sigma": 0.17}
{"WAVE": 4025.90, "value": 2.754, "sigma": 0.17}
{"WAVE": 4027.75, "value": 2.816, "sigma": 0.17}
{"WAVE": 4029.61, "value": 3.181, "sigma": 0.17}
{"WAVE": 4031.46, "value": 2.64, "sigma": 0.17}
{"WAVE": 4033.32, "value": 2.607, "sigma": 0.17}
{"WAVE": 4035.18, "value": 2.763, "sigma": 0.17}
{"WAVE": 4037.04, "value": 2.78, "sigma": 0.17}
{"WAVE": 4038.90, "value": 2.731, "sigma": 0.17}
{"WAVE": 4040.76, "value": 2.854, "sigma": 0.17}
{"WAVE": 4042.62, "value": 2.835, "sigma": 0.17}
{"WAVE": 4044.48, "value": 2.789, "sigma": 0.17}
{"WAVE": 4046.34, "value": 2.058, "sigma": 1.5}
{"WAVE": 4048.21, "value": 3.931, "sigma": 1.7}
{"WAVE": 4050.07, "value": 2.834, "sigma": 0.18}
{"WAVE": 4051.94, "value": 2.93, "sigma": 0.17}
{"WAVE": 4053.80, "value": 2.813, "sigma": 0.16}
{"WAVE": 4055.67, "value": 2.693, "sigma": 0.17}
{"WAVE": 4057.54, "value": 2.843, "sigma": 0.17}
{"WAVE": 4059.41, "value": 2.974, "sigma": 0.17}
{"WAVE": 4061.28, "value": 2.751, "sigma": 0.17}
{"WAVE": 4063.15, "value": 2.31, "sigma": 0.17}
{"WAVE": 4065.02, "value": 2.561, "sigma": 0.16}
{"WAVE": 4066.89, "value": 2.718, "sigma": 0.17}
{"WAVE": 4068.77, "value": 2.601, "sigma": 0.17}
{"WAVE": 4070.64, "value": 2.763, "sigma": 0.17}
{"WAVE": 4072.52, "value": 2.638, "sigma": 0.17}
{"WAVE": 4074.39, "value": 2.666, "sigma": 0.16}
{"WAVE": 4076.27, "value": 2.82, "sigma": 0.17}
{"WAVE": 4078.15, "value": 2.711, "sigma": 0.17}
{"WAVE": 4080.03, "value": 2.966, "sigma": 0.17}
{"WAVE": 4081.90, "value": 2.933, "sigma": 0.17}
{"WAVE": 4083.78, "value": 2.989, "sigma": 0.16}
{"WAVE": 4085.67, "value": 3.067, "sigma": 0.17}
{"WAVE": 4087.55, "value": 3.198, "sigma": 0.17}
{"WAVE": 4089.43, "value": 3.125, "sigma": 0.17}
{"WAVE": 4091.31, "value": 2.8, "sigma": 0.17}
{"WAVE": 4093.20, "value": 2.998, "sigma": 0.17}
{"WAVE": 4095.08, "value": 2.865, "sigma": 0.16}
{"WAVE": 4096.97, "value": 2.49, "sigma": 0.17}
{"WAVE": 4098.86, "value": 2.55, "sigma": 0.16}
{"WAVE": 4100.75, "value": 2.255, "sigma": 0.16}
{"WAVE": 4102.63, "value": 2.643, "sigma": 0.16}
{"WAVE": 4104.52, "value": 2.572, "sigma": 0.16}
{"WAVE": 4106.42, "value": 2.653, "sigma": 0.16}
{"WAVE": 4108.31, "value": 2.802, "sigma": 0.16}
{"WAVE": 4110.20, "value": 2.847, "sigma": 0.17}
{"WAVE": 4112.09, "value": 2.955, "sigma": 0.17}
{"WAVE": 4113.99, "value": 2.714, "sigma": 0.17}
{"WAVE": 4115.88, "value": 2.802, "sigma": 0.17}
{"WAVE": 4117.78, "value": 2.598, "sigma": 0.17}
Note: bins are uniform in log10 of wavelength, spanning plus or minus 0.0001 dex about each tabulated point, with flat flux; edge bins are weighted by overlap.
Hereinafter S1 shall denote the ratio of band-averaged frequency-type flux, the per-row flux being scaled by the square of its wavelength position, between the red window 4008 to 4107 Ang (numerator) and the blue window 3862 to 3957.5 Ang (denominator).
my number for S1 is 1.84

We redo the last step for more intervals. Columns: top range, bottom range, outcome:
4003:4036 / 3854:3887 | 2.07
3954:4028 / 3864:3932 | 1.44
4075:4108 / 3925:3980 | 2.01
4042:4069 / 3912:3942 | 2.01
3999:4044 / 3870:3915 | 1.75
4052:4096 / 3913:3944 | 2.08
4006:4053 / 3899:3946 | 1.86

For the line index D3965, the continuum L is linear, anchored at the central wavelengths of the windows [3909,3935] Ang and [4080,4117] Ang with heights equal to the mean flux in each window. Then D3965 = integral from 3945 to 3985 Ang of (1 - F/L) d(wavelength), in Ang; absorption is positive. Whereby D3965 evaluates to 3.7 Ang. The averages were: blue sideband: 1.63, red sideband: 2.81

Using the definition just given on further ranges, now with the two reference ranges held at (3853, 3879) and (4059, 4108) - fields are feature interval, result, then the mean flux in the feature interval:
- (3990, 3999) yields -1.64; 2.63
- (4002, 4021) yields -4.24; 2.85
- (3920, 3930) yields 1.23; 1.59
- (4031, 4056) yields -2.92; 2.81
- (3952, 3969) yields 2.93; 1.67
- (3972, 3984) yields 1.01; 1.95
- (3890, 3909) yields -1.75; 1.82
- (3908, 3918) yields -1.63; 2.02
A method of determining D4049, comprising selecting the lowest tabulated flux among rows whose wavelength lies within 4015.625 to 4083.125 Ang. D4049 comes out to 2.058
